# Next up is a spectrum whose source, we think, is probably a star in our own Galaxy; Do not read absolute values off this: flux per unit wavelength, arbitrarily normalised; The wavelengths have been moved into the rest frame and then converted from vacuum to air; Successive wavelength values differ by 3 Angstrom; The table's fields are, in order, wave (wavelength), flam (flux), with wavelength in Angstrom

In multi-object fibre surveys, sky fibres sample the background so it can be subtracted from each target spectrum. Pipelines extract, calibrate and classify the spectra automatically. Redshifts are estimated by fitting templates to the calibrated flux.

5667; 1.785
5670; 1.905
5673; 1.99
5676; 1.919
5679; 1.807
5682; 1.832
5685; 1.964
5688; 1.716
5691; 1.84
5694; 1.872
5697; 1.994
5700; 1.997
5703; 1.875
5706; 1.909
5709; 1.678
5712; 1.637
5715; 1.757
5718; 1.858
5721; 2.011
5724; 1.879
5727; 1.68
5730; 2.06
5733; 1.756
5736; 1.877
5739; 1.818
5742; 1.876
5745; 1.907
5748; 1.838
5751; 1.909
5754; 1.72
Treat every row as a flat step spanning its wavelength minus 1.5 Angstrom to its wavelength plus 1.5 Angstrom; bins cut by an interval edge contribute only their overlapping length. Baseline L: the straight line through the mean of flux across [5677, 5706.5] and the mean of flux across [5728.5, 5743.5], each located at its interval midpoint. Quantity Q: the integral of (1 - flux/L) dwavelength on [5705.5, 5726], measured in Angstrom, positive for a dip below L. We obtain 0.74 Angstrom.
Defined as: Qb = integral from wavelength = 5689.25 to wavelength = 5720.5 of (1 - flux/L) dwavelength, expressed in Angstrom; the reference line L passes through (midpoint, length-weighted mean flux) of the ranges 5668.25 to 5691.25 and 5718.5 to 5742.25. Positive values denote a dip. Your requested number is 0.4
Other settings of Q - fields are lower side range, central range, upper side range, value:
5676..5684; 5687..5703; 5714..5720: -0.4 Angstrom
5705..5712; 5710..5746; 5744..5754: -0.7 Angstrom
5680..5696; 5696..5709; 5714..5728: -0.5 Angstrom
